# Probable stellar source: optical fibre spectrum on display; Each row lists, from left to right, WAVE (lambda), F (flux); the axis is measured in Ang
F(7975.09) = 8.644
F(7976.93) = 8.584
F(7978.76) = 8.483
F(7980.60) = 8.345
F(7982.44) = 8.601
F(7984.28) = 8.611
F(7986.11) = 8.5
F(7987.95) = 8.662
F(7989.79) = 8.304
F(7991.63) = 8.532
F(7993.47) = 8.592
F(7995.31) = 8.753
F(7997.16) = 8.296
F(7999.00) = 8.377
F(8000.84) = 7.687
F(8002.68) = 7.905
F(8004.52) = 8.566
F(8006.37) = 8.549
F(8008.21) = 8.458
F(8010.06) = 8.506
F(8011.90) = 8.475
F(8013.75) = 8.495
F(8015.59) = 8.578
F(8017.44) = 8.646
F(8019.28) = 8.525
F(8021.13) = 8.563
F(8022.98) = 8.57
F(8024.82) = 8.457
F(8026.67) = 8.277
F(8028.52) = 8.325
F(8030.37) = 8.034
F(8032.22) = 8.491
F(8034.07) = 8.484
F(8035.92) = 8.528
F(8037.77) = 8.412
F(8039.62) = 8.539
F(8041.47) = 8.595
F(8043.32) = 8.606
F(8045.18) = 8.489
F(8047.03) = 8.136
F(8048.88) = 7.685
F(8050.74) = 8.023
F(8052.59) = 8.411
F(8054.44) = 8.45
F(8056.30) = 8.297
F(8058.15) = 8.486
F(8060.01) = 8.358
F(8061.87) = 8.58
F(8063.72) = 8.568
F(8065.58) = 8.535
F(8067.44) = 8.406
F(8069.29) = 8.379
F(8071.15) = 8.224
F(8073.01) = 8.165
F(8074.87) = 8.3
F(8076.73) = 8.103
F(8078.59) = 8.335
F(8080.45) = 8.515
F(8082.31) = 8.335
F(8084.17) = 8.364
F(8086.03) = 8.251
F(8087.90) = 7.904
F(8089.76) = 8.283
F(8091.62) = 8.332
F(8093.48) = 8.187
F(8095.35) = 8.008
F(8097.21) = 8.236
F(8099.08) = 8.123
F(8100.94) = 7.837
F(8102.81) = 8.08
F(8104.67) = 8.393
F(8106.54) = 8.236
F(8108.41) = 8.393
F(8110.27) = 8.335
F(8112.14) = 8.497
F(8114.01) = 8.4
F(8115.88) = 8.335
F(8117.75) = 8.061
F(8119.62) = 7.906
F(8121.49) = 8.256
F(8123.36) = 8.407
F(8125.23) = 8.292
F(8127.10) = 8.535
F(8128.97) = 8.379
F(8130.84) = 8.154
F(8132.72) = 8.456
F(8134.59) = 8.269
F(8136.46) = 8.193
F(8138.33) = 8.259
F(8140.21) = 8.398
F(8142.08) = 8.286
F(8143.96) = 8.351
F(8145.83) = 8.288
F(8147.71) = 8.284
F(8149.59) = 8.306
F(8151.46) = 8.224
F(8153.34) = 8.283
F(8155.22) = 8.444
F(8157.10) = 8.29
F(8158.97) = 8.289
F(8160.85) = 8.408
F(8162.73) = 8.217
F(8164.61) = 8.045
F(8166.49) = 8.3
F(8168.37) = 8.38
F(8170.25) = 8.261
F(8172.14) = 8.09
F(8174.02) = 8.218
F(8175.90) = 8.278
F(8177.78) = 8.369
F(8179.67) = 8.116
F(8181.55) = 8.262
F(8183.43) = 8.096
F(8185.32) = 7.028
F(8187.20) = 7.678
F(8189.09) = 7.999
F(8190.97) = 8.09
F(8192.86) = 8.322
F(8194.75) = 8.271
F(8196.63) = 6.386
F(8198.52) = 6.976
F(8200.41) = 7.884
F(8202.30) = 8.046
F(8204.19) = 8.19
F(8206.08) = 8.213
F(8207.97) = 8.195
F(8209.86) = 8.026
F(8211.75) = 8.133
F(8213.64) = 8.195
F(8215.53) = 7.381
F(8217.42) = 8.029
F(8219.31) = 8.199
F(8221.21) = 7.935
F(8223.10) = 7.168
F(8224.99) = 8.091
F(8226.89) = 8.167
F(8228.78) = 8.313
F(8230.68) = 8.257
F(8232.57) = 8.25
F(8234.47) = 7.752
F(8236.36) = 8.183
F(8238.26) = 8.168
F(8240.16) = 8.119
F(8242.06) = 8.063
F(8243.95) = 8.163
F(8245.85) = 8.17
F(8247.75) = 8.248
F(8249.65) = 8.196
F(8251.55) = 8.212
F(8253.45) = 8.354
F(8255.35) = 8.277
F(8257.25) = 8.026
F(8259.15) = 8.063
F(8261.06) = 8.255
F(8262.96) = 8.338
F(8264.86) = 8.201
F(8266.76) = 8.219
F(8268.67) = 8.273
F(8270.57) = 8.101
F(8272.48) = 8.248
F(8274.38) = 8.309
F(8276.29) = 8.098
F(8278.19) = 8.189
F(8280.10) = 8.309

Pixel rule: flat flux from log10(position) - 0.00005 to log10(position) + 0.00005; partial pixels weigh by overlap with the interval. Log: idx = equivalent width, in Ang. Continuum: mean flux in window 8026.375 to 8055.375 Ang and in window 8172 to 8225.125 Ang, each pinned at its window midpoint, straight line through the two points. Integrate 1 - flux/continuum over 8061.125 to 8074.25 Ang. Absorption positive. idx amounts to -0.2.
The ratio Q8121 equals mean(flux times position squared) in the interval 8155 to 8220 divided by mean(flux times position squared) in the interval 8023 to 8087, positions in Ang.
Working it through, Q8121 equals 1.0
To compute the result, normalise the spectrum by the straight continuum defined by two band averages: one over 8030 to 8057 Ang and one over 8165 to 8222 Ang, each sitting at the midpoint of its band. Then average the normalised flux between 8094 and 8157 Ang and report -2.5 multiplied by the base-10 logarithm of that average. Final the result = -0.016 mag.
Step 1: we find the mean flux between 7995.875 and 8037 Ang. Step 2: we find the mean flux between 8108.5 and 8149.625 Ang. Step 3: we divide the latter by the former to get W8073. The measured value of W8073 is 1.0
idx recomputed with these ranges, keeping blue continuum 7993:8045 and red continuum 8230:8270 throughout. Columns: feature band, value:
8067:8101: 0.5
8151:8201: 1.3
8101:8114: 0.1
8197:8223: 1.0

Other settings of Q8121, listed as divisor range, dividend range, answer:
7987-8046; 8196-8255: 1.00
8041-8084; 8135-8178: 1.02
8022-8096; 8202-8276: 1.02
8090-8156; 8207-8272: 1.01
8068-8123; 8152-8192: 1.01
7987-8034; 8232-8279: 1.03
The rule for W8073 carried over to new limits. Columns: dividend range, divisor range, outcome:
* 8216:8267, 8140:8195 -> 0.99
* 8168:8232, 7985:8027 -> 0.94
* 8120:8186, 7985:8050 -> 0.98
